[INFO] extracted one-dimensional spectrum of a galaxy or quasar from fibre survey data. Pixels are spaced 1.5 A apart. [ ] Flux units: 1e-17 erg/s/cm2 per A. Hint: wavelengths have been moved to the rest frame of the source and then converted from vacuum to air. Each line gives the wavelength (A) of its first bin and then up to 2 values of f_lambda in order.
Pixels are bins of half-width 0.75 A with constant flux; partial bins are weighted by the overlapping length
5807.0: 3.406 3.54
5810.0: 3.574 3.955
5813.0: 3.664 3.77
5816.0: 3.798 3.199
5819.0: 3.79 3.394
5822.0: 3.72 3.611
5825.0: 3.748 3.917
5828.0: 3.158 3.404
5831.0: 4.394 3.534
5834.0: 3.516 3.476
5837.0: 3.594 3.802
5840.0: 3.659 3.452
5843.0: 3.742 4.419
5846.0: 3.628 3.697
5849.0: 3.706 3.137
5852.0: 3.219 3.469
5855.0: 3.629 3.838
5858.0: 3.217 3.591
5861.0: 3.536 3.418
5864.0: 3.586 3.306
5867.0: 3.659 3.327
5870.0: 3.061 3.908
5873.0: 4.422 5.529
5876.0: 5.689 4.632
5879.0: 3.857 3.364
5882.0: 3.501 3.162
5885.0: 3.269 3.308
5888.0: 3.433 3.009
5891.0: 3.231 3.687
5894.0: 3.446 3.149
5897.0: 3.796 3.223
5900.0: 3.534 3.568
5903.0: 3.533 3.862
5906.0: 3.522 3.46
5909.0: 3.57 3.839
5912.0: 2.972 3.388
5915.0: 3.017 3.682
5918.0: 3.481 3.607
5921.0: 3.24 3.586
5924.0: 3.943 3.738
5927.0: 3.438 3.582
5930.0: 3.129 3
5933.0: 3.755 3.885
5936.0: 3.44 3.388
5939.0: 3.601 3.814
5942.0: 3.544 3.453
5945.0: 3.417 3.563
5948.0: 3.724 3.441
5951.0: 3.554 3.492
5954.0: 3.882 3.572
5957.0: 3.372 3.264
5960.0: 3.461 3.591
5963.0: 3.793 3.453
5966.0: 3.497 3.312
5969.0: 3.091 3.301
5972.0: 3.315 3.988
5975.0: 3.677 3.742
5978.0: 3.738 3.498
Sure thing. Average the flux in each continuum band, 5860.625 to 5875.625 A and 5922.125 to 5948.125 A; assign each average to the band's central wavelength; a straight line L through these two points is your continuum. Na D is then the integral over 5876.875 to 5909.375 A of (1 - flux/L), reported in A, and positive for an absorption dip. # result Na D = 1.96 A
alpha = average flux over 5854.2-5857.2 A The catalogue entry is 3.73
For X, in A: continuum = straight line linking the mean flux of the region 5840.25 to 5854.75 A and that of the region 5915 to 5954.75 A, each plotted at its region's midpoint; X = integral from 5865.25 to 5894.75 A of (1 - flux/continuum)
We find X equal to -1.3 A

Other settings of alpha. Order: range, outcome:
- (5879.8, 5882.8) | 3.43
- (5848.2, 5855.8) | 3.44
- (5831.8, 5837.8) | 3.53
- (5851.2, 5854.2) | 3.34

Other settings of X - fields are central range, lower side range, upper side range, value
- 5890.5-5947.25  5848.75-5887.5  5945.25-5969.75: 1.3 A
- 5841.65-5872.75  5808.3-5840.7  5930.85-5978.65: 0.5 A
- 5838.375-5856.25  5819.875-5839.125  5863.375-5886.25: 0.5 A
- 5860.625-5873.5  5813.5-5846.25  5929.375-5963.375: 0.2 A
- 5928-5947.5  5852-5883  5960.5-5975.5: 0.5 A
